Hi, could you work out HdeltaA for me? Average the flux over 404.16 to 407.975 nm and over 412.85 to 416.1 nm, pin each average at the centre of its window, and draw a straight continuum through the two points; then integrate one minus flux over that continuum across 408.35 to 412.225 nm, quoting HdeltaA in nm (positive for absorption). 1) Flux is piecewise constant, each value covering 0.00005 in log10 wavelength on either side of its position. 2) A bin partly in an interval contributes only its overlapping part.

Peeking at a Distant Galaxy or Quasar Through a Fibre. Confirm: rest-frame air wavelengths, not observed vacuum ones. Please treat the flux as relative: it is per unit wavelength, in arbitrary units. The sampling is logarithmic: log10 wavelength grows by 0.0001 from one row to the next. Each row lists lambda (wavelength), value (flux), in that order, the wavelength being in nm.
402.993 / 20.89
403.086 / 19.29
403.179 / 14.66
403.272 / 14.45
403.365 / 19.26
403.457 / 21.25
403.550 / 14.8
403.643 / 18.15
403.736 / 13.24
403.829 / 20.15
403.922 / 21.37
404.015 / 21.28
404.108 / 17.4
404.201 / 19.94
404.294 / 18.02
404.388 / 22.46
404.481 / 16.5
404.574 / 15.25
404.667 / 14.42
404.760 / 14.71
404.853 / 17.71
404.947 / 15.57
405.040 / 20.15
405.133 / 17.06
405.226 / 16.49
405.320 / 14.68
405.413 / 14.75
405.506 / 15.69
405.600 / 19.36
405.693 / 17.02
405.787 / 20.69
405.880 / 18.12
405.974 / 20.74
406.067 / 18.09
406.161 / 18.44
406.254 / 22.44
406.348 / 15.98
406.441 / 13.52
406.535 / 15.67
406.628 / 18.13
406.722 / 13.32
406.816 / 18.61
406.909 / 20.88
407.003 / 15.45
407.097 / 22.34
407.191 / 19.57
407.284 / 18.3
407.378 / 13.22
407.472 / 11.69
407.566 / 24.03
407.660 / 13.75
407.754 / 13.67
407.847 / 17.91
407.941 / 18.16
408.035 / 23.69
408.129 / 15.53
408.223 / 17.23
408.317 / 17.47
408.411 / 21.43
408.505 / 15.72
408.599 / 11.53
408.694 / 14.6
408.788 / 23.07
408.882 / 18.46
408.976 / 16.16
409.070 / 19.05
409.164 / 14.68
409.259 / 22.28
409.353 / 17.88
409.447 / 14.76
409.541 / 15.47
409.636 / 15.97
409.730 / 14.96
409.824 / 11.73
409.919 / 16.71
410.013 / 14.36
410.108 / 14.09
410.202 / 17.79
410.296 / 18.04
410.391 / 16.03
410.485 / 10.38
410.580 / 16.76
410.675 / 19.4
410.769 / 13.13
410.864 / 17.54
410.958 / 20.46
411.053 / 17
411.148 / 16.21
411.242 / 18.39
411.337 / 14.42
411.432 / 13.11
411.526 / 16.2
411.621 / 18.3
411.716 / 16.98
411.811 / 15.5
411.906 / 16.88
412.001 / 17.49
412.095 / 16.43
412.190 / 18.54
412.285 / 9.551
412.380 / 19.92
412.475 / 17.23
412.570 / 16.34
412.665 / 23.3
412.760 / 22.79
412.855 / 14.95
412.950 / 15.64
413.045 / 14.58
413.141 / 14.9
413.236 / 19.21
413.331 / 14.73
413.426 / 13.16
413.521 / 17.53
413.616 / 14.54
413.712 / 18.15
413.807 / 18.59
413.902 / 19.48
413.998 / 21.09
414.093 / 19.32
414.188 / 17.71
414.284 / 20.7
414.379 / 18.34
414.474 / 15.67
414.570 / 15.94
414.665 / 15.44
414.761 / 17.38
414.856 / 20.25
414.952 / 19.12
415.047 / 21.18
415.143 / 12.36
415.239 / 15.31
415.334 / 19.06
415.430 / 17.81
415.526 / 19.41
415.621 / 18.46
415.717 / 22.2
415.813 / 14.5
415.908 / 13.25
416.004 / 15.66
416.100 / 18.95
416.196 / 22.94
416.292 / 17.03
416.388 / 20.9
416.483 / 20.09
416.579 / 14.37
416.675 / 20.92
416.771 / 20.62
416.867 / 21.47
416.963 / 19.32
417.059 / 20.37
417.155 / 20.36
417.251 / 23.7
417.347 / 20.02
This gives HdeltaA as 0.18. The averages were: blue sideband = 17.4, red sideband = 17.3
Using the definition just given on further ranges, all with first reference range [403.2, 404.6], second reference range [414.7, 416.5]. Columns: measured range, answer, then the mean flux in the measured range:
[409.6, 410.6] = 0.17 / 15.1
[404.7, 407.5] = 0.14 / 17.3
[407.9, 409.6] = 0.05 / 17.6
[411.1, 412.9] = 0.12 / 17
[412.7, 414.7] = 0.09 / 17.3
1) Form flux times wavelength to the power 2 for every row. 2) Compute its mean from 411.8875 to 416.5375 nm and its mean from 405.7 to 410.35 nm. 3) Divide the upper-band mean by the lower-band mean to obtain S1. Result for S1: 1.1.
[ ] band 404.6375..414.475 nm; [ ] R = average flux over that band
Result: 17.1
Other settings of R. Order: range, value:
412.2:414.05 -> 17.2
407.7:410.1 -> 16.8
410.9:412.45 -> 16.6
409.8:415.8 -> 17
